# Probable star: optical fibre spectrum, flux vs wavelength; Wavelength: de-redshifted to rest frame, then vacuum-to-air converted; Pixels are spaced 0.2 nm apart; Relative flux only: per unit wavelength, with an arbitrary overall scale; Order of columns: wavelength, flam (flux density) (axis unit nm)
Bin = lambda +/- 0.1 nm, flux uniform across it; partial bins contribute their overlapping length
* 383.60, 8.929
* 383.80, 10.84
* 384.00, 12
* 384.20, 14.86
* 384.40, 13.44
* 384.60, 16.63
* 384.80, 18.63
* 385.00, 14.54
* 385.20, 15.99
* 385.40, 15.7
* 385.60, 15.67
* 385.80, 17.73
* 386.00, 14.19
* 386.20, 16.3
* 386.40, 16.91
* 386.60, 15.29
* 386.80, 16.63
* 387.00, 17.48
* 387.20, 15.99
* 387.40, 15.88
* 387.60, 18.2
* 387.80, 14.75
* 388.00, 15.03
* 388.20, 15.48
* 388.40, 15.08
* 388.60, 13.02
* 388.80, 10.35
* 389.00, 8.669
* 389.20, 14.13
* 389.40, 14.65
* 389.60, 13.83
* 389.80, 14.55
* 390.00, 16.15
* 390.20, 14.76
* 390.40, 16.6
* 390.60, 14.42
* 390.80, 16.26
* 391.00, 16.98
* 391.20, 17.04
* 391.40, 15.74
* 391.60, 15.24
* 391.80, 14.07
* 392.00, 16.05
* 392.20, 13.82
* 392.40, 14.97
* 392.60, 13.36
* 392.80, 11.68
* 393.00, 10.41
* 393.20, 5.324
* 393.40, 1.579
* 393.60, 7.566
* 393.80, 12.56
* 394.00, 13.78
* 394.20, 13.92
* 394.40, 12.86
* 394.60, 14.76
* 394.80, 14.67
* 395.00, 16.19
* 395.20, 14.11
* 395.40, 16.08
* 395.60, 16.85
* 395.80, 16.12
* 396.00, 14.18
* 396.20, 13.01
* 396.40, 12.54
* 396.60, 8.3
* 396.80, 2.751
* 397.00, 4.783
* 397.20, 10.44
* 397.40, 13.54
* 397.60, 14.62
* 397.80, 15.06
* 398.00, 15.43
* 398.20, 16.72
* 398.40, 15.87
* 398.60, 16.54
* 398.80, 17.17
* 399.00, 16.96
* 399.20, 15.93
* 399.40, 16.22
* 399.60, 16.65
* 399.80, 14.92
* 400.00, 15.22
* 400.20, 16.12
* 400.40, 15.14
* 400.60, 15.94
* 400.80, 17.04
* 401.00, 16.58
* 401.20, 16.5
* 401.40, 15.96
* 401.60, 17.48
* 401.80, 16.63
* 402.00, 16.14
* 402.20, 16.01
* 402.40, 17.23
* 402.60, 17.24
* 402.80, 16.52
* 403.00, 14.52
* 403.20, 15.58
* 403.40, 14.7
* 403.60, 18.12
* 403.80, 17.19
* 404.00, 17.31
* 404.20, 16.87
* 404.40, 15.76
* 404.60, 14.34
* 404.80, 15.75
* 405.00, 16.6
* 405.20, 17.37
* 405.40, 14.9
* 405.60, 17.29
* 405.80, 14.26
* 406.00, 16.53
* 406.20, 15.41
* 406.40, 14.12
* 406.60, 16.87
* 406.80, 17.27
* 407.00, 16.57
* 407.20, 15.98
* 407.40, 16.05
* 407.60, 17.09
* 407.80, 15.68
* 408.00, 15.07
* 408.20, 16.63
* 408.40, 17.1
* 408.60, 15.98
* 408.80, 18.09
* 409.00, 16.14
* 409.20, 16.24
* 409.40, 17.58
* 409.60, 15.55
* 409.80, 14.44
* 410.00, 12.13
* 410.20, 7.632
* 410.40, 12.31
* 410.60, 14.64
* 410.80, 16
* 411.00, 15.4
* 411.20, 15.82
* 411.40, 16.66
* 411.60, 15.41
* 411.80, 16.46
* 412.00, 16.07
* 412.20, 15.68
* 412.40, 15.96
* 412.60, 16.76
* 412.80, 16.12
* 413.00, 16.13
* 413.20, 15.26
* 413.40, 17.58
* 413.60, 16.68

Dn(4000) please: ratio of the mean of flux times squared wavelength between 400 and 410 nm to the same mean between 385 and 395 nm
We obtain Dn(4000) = 1.23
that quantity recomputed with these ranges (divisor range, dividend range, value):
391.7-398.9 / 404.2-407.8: 1.32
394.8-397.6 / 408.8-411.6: 1.28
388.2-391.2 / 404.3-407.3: 1.20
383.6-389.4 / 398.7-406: 1.18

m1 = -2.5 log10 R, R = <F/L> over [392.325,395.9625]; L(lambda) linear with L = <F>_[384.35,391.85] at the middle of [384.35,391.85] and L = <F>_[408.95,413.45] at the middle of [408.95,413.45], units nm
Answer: 0.21 mag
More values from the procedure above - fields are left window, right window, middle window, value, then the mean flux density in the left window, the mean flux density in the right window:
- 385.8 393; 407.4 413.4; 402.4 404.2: -0.08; 14.9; 15.6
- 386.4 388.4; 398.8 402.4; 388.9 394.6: 0.21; 16.1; 16.3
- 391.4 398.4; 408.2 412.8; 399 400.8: -0.17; 12.7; 15.4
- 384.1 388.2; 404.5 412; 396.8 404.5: 0.01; 16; 15.6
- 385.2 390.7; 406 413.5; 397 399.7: 0.02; 15.1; 15.7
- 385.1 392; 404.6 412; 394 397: 0.18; 15.3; 15.6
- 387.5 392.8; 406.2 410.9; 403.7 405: -0.07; 14.7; 15.4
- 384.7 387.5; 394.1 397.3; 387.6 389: 0.11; 16.2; 12.6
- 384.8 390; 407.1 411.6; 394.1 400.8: 0.07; 15.1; 15.4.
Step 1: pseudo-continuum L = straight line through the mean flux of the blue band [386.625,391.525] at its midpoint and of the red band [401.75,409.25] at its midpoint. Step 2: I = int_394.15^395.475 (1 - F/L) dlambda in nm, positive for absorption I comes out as 0.07 nm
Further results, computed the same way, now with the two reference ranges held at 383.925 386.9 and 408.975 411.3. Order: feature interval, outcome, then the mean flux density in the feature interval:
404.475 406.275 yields -0.14 nm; 15.8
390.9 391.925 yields -0.03 nm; 15.8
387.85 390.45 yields 0.25 nm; 14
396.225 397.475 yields 0.51 nm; 8.89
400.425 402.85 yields -0.28 nm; 16.6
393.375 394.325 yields 0.29 nm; 10.6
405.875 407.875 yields -0.21 nm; 16.1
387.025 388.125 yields -0.04 nm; 16.1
